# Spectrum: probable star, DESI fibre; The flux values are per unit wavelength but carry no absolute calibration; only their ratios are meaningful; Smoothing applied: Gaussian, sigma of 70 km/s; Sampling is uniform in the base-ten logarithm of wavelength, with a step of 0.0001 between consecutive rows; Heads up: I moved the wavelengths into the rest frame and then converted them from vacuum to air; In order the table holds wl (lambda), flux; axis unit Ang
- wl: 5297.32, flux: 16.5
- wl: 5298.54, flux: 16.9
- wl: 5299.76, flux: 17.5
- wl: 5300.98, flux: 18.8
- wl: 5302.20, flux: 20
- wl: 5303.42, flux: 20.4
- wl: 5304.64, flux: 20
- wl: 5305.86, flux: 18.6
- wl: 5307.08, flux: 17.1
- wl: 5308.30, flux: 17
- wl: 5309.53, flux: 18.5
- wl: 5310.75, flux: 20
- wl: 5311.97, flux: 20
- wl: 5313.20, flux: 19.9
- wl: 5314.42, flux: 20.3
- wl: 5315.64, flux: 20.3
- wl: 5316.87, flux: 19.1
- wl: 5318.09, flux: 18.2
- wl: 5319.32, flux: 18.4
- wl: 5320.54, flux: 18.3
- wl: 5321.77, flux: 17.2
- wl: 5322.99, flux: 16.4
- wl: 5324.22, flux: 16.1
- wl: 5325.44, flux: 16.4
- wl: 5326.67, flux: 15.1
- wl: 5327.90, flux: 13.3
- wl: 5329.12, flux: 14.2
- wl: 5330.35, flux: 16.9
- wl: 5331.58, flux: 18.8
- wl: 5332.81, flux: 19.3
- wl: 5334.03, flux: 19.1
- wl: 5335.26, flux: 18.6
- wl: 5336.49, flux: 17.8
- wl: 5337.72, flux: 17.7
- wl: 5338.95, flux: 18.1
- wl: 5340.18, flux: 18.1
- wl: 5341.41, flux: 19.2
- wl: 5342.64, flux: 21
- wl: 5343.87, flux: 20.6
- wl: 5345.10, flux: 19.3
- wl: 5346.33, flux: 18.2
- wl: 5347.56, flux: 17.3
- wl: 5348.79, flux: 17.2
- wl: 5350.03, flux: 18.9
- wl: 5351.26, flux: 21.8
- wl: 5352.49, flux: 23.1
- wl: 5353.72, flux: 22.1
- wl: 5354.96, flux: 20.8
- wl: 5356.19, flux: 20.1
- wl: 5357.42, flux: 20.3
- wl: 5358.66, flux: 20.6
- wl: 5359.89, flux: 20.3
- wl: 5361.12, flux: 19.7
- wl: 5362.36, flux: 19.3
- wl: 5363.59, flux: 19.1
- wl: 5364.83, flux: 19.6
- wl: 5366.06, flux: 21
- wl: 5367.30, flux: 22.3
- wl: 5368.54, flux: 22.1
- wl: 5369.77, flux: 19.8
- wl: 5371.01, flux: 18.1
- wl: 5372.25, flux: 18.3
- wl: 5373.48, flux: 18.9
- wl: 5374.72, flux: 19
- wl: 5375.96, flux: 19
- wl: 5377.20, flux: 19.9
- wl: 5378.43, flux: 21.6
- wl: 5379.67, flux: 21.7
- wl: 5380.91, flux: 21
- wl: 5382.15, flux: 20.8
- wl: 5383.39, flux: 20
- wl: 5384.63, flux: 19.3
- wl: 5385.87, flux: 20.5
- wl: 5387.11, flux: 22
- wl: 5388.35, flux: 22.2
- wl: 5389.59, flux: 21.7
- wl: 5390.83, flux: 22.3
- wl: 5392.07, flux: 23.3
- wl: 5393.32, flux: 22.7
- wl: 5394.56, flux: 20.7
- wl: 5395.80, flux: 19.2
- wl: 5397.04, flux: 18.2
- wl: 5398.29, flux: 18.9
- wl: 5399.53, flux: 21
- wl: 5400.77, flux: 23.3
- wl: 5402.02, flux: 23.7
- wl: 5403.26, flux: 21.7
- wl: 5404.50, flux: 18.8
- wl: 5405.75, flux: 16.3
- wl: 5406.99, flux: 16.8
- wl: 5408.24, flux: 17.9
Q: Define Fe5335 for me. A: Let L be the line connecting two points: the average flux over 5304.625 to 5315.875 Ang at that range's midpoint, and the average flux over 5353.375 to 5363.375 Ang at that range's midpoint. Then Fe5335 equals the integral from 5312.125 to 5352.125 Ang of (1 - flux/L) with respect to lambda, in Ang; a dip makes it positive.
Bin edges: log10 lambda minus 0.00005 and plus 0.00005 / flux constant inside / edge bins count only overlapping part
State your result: 2.9 Ang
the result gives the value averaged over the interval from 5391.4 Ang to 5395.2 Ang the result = 22.2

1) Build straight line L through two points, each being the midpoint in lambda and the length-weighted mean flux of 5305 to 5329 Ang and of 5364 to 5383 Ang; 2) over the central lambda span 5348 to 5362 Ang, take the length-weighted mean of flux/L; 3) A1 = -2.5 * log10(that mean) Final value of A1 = -0.05 mag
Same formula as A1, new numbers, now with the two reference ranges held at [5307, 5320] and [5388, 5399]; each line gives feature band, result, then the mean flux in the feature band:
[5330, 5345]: 0.046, 18.8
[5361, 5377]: 0.037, 19.7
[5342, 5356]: -0.006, 20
